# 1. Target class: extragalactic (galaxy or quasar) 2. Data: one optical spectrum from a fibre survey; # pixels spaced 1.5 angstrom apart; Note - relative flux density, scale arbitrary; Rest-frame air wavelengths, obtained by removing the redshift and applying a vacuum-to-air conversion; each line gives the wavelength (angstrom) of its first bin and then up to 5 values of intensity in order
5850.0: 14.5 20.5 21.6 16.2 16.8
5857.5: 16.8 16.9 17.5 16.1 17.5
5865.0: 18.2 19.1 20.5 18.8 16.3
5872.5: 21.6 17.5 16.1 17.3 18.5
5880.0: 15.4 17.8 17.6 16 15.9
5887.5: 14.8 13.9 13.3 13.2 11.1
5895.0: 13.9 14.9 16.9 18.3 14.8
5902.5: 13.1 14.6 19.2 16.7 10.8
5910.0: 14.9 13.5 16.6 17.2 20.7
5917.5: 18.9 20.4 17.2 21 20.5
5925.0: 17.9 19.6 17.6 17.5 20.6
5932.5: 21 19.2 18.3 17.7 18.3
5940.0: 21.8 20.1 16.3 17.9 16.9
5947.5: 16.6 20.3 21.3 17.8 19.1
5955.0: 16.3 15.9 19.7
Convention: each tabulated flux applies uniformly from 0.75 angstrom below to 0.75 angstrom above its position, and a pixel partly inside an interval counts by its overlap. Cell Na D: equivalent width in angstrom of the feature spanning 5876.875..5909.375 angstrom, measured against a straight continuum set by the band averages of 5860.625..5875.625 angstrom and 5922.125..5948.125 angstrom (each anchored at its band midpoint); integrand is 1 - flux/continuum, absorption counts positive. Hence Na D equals 5.47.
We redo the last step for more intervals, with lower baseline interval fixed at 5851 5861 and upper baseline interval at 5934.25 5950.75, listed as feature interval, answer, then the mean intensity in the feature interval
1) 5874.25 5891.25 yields 1.95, 16.1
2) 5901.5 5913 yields 2.22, 14.8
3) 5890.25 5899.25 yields 2.03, 14.2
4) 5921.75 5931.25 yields -0.30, 19.1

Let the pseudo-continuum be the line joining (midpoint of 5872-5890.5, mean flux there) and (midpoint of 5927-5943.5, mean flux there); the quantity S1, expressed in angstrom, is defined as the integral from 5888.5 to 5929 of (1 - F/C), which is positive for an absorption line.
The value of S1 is 3.51 angstrom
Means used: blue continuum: 16.7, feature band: 16.3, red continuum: 19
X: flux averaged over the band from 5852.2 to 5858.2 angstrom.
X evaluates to 17.9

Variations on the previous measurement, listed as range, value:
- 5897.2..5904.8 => 15.6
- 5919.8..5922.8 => 19.2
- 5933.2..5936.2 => 18.8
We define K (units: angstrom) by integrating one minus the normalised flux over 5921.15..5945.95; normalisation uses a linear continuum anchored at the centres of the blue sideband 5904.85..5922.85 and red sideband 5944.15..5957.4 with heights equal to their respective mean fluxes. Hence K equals -1.88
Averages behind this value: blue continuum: 17.3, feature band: 19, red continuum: 18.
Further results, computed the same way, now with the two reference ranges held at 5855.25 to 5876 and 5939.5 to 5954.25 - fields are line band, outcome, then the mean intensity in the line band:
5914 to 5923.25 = -0.5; 19.4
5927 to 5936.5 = -0.2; 19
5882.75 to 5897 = 3.0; 14.3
